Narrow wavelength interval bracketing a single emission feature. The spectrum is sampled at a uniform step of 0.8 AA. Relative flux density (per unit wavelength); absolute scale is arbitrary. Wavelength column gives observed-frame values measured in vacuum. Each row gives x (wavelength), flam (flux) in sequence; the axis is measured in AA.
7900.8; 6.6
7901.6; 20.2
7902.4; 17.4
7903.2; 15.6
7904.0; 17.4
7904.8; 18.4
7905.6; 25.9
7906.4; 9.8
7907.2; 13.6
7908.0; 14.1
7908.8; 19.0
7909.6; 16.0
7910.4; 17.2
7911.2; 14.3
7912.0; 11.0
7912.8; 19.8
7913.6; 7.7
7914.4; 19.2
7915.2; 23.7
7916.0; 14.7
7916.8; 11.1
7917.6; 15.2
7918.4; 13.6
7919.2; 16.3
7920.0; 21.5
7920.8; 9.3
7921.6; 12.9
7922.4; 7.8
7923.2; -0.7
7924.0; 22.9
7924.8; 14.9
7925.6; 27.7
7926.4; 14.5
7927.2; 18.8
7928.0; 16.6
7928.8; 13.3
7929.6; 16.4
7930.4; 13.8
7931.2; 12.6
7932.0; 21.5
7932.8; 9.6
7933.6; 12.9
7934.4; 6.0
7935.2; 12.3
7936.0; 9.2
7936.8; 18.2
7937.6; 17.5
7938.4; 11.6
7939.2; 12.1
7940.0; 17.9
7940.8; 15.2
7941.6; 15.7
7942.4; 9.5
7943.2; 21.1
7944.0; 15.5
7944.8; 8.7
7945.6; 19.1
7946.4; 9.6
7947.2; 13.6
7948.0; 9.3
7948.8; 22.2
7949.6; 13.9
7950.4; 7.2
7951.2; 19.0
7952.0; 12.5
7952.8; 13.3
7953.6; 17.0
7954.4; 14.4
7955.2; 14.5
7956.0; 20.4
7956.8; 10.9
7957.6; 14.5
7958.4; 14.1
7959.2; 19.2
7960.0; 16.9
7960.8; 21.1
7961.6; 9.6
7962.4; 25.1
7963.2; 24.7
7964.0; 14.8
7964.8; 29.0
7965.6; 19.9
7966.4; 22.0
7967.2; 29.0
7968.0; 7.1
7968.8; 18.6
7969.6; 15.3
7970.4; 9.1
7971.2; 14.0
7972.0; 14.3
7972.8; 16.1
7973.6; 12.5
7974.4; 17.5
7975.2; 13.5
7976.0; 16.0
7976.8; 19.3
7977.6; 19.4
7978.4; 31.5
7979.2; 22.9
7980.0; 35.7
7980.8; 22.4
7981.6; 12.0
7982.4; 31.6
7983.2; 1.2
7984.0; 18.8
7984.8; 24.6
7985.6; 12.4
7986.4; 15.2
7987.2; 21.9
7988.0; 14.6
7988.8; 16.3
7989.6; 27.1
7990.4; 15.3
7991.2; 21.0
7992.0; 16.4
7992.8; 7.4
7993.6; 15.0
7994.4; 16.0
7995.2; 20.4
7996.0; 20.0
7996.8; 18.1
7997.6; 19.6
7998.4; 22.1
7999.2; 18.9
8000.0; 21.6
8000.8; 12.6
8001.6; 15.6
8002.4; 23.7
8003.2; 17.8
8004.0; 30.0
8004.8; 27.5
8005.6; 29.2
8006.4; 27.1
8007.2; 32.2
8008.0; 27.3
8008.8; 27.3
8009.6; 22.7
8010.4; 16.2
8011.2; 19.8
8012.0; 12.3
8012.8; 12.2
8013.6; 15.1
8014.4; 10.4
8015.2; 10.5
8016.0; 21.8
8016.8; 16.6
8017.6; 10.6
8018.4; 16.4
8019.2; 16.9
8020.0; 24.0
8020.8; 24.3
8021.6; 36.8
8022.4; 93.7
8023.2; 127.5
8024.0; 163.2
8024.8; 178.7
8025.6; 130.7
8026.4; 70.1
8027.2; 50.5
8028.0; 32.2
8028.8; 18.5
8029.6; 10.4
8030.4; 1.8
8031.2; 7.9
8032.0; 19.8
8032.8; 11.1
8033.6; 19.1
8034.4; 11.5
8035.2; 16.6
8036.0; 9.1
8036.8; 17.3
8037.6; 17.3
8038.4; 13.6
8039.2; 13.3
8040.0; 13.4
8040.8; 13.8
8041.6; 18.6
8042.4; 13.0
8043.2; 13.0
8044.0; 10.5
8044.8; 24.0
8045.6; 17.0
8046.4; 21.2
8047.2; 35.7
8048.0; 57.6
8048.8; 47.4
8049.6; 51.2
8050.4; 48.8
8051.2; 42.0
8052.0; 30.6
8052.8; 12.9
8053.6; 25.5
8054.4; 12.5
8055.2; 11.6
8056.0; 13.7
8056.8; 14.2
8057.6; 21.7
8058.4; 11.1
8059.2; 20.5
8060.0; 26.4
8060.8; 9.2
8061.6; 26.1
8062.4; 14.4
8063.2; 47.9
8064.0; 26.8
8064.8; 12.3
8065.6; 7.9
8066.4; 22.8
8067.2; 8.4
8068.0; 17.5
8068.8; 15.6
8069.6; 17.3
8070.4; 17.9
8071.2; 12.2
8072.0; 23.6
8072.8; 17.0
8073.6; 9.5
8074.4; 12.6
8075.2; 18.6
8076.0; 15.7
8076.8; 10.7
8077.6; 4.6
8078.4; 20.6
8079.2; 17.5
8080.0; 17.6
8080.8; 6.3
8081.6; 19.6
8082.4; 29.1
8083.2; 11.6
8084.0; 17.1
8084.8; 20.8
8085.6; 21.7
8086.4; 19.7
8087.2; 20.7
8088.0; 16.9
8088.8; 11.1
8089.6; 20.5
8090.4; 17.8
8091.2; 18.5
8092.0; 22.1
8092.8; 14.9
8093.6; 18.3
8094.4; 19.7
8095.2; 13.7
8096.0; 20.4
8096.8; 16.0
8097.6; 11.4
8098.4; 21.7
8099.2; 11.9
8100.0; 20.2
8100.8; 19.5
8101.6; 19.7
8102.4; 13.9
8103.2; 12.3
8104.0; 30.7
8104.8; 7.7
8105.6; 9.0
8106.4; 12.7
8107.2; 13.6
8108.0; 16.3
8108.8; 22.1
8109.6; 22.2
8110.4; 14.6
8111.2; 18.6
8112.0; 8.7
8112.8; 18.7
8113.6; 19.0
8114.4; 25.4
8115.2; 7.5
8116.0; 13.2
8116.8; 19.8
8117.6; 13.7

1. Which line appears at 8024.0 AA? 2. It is H-alpha 6563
